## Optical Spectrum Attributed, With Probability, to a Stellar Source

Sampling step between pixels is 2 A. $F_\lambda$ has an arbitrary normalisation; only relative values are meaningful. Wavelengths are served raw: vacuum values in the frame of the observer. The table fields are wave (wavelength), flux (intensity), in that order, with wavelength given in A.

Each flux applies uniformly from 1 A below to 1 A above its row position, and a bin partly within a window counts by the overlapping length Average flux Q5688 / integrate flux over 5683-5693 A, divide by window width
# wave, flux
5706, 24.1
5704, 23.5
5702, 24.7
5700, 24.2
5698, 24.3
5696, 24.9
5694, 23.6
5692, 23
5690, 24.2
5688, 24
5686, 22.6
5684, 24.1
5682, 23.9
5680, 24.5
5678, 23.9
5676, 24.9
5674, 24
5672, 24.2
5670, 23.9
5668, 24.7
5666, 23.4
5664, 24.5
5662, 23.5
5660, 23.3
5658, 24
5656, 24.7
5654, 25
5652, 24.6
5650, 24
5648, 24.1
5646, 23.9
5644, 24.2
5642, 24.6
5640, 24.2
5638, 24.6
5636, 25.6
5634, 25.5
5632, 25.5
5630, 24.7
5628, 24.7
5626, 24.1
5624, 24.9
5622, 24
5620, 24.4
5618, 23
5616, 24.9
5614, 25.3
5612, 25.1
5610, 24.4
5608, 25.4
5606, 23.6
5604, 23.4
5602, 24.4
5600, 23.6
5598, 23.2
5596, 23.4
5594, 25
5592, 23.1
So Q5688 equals 23.6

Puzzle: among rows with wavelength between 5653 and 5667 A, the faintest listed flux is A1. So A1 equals 23.3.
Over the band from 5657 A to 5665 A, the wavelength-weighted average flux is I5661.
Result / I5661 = 23.8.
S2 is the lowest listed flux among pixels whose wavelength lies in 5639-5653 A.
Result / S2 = 23.9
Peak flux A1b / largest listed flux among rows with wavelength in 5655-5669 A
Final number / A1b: 24.7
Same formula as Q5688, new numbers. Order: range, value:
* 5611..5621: 24.5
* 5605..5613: 24.6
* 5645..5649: 24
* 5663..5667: 23.9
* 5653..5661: 24.2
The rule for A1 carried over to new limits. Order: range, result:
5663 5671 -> 23.4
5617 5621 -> 23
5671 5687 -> 22.6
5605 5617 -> 23.6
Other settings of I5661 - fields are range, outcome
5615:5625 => 24.2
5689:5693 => 23.6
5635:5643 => 24.8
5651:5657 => 24.8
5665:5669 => 24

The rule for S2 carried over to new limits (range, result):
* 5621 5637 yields 24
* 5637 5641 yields 24.2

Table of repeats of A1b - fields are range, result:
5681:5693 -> 24.2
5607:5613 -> 25.4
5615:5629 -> 24.9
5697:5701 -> 24.3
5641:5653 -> 24.6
